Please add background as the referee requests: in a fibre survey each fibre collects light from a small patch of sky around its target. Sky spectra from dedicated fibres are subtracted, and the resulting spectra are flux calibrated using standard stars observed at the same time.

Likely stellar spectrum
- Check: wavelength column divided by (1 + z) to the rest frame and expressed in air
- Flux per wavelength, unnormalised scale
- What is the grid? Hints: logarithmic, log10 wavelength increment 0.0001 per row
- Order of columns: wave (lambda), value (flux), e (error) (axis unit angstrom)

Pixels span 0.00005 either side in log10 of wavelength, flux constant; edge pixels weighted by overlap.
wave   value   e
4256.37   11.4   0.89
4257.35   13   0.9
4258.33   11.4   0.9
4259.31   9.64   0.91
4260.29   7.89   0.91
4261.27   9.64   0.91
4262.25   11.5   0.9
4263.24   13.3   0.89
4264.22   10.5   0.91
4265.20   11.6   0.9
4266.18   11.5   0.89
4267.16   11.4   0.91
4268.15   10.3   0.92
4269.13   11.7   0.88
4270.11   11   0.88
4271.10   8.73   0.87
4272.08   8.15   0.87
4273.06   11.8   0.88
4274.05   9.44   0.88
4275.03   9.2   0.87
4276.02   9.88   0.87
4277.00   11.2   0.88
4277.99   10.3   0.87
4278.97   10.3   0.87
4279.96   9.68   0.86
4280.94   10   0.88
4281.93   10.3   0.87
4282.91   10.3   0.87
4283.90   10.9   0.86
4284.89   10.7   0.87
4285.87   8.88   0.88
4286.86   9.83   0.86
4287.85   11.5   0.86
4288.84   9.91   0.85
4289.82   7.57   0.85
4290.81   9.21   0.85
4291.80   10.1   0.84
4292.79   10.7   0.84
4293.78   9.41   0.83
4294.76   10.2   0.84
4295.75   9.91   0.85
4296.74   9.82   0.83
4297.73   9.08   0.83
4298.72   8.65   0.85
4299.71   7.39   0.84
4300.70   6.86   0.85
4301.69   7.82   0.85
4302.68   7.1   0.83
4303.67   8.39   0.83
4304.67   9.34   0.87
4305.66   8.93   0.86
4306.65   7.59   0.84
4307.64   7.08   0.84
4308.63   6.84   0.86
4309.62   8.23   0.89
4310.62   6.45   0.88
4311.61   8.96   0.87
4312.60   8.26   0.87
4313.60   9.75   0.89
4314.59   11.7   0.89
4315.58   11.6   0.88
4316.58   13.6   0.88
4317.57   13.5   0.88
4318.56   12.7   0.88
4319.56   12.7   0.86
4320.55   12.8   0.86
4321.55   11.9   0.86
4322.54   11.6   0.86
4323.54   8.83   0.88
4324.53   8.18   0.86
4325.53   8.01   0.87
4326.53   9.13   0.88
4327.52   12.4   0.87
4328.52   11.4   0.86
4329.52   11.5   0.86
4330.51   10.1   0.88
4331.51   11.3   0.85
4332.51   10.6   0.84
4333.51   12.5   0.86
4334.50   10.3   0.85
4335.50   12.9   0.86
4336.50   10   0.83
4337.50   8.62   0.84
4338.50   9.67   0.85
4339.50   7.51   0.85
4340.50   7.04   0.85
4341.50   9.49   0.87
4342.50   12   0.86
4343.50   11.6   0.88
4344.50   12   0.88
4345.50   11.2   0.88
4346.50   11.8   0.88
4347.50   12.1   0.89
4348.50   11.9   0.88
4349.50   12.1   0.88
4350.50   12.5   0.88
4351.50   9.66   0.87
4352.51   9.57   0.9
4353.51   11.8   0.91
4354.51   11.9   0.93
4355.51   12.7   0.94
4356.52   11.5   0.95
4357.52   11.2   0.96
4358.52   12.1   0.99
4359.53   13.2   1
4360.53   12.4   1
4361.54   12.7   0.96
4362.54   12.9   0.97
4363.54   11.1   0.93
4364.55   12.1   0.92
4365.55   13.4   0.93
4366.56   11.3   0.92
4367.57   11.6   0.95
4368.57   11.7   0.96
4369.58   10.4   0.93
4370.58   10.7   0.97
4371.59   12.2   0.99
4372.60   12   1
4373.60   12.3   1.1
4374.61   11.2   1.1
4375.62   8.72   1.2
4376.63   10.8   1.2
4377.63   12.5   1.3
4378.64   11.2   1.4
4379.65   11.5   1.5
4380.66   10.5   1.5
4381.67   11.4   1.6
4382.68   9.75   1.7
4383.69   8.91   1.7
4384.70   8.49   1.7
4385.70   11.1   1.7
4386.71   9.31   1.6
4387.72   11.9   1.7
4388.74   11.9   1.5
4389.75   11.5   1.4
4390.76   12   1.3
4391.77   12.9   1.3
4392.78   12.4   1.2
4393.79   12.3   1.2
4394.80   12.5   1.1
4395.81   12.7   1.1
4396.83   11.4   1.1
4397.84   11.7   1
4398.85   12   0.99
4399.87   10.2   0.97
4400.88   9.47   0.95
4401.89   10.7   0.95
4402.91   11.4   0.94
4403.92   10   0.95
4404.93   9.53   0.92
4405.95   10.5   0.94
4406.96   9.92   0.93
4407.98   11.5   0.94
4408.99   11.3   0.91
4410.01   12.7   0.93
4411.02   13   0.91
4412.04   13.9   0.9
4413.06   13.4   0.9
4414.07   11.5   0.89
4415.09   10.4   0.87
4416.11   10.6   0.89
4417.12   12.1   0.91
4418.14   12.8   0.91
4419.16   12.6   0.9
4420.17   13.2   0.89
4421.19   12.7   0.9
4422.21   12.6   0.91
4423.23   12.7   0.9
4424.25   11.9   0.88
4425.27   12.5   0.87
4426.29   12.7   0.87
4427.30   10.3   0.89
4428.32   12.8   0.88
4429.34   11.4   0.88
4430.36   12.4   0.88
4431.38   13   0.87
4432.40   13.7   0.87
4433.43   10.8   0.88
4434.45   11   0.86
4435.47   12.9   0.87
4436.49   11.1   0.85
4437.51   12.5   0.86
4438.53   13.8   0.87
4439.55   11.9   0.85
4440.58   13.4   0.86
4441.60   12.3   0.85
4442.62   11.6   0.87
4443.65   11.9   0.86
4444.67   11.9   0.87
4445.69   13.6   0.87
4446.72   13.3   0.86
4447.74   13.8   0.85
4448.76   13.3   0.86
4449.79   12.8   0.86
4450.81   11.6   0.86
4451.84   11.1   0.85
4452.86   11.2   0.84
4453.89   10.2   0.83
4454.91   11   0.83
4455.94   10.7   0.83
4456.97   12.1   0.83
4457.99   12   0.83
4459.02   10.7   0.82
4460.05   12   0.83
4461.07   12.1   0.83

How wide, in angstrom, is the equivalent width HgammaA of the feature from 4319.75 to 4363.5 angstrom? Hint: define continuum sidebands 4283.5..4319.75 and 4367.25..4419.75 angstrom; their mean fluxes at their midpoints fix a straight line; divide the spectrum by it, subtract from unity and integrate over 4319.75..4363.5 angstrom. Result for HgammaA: -3.3 angstrom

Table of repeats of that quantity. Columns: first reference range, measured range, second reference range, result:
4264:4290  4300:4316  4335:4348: 3.02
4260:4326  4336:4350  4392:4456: 0.24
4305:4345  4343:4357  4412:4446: -1.15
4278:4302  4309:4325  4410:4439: -0.82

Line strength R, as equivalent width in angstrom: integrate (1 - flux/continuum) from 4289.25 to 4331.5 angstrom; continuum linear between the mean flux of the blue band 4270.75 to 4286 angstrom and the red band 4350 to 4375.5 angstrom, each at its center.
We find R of 4.00 angstrom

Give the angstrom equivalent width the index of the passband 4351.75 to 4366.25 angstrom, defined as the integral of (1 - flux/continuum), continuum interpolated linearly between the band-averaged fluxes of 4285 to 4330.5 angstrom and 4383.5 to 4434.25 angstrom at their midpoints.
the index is -1.75 angstrom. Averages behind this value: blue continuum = 9.69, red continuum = 11.7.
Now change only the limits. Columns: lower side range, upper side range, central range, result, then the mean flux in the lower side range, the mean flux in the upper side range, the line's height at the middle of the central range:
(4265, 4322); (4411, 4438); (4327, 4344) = 0.15 angstrom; 9.86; 12.2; 10.6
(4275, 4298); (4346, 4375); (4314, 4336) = -0.82 angstrom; 9.98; 11.8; 10.9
